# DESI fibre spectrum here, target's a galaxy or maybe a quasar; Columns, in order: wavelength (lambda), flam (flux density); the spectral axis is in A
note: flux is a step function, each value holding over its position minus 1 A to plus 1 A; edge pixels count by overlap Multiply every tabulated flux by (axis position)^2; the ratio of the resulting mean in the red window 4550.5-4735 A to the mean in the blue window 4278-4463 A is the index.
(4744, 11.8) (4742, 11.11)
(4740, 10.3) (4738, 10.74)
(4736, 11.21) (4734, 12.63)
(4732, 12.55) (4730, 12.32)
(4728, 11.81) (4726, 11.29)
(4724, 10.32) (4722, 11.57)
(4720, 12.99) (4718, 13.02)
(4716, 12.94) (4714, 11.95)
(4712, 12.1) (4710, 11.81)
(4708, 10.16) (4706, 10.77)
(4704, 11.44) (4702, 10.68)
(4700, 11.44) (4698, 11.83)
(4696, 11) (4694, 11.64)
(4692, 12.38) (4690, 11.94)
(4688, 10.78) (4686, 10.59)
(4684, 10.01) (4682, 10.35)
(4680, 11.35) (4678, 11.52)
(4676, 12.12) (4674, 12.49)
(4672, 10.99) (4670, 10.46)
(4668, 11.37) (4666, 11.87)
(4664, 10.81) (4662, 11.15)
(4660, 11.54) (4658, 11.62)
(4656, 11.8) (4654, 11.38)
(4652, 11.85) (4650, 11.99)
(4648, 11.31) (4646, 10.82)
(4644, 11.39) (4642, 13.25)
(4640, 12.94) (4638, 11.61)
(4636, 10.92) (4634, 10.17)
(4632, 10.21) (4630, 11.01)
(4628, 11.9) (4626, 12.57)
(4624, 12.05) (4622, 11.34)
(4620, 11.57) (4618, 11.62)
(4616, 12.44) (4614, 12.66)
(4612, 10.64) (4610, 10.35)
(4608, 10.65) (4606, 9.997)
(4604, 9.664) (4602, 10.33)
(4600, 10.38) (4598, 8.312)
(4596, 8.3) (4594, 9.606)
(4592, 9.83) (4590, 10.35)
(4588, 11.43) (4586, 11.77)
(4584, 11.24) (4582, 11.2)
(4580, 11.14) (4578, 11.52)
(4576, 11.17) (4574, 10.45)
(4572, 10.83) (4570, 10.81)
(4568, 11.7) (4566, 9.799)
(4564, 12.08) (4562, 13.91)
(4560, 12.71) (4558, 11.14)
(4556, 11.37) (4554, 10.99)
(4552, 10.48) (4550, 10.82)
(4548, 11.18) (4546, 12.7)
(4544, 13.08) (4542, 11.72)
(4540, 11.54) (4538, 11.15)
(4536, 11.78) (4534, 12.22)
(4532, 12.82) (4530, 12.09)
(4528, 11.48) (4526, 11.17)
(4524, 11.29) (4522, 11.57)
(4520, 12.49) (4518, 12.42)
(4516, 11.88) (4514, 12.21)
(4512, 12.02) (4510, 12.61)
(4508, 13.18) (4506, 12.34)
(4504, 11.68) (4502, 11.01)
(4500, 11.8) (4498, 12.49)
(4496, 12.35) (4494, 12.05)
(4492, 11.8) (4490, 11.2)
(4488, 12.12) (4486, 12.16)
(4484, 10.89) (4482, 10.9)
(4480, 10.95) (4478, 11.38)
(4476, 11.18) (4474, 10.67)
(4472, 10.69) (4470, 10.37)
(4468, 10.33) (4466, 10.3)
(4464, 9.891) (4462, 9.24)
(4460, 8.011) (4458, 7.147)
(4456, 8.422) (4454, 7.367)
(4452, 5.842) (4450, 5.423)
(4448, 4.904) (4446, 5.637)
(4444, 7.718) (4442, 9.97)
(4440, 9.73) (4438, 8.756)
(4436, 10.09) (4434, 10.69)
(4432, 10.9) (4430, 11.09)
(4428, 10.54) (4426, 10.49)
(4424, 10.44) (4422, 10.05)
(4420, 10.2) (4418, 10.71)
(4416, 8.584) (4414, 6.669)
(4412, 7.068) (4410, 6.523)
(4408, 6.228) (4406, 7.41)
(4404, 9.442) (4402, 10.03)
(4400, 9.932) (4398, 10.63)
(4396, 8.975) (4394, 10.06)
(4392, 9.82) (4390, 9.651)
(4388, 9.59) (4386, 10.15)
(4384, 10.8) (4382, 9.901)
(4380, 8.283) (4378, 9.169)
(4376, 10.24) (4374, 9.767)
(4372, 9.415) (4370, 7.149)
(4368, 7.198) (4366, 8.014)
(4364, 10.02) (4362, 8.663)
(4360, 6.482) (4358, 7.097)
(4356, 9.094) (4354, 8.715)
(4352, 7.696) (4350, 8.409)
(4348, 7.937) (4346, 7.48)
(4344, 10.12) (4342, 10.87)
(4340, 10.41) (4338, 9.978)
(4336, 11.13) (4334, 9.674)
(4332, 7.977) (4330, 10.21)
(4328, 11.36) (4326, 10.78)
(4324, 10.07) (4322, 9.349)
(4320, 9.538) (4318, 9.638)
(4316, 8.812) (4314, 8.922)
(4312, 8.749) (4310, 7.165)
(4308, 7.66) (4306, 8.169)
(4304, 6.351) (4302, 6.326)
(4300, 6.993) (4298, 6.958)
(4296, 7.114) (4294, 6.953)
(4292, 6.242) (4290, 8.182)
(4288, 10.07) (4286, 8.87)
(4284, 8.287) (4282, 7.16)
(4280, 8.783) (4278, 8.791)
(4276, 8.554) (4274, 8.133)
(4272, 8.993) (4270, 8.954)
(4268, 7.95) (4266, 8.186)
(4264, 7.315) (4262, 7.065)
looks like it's 1.46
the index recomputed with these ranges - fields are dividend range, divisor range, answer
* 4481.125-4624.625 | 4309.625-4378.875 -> 1.38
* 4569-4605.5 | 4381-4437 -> 1.19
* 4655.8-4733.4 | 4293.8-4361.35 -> 1.56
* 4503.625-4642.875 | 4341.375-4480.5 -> 1.36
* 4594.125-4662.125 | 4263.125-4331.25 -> 1.54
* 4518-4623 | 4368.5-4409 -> 1.31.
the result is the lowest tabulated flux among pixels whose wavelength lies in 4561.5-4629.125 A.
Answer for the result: 8.3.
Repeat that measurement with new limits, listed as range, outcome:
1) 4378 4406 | 7.41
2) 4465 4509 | 10.3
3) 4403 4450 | 4.904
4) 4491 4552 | 10.48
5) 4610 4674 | 10.17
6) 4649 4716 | 10.01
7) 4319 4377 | 6.482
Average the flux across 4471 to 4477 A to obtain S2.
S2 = 10.8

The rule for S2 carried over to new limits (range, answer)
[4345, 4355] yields 8.05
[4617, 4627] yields 11.8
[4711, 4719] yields 12.5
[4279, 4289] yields 8.63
